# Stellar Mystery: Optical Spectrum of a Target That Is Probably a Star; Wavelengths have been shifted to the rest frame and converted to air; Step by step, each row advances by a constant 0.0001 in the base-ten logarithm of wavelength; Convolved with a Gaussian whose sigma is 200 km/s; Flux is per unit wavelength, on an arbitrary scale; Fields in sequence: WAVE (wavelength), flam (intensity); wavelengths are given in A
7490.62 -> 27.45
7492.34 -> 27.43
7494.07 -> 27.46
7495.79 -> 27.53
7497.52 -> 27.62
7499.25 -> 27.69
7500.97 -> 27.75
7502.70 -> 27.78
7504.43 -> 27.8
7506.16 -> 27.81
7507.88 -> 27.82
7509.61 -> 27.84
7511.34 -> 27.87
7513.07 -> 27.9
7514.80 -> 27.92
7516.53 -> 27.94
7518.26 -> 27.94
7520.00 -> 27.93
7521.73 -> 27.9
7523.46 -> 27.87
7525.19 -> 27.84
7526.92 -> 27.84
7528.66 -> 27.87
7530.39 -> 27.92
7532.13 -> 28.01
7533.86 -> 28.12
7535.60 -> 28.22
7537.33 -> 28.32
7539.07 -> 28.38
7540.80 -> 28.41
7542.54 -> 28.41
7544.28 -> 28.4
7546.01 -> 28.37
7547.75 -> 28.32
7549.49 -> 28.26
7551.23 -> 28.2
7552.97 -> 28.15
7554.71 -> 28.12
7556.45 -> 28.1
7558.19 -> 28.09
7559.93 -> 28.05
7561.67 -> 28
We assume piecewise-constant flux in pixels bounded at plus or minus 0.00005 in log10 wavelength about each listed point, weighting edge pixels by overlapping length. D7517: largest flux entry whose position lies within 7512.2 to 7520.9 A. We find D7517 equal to 27.94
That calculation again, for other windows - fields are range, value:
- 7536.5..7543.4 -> 28.41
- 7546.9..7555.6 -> 28.32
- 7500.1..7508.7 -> 27.82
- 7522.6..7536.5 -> 28.22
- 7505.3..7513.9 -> 27.9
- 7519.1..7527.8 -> 27.93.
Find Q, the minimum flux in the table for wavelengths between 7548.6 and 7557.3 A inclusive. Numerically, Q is 28.1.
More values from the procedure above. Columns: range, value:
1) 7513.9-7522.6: 27.9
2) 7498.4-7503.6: 27.69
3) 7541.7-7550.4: 28.26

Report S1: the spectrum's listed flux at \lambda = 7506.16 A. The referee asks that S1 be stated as 27.81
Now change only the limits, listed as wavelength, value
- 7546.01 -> 28.37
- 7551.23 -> 28.2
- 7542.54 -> 28.41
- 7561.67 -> 28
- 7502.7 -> 27.78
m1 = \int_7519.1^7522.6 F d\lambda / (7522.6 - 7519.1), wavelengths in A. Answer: 27.9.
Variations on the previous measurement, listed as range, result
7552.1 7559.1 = 28.1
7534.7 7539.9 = 28.3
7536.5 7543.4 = 28.4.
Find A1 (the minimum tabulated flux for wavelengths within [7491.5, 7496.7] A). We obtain 27.43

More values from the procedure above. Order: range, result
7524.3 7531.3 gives 27.84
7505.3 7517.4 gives 27.81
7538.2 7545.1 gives 28.38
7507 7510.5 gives 27.82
